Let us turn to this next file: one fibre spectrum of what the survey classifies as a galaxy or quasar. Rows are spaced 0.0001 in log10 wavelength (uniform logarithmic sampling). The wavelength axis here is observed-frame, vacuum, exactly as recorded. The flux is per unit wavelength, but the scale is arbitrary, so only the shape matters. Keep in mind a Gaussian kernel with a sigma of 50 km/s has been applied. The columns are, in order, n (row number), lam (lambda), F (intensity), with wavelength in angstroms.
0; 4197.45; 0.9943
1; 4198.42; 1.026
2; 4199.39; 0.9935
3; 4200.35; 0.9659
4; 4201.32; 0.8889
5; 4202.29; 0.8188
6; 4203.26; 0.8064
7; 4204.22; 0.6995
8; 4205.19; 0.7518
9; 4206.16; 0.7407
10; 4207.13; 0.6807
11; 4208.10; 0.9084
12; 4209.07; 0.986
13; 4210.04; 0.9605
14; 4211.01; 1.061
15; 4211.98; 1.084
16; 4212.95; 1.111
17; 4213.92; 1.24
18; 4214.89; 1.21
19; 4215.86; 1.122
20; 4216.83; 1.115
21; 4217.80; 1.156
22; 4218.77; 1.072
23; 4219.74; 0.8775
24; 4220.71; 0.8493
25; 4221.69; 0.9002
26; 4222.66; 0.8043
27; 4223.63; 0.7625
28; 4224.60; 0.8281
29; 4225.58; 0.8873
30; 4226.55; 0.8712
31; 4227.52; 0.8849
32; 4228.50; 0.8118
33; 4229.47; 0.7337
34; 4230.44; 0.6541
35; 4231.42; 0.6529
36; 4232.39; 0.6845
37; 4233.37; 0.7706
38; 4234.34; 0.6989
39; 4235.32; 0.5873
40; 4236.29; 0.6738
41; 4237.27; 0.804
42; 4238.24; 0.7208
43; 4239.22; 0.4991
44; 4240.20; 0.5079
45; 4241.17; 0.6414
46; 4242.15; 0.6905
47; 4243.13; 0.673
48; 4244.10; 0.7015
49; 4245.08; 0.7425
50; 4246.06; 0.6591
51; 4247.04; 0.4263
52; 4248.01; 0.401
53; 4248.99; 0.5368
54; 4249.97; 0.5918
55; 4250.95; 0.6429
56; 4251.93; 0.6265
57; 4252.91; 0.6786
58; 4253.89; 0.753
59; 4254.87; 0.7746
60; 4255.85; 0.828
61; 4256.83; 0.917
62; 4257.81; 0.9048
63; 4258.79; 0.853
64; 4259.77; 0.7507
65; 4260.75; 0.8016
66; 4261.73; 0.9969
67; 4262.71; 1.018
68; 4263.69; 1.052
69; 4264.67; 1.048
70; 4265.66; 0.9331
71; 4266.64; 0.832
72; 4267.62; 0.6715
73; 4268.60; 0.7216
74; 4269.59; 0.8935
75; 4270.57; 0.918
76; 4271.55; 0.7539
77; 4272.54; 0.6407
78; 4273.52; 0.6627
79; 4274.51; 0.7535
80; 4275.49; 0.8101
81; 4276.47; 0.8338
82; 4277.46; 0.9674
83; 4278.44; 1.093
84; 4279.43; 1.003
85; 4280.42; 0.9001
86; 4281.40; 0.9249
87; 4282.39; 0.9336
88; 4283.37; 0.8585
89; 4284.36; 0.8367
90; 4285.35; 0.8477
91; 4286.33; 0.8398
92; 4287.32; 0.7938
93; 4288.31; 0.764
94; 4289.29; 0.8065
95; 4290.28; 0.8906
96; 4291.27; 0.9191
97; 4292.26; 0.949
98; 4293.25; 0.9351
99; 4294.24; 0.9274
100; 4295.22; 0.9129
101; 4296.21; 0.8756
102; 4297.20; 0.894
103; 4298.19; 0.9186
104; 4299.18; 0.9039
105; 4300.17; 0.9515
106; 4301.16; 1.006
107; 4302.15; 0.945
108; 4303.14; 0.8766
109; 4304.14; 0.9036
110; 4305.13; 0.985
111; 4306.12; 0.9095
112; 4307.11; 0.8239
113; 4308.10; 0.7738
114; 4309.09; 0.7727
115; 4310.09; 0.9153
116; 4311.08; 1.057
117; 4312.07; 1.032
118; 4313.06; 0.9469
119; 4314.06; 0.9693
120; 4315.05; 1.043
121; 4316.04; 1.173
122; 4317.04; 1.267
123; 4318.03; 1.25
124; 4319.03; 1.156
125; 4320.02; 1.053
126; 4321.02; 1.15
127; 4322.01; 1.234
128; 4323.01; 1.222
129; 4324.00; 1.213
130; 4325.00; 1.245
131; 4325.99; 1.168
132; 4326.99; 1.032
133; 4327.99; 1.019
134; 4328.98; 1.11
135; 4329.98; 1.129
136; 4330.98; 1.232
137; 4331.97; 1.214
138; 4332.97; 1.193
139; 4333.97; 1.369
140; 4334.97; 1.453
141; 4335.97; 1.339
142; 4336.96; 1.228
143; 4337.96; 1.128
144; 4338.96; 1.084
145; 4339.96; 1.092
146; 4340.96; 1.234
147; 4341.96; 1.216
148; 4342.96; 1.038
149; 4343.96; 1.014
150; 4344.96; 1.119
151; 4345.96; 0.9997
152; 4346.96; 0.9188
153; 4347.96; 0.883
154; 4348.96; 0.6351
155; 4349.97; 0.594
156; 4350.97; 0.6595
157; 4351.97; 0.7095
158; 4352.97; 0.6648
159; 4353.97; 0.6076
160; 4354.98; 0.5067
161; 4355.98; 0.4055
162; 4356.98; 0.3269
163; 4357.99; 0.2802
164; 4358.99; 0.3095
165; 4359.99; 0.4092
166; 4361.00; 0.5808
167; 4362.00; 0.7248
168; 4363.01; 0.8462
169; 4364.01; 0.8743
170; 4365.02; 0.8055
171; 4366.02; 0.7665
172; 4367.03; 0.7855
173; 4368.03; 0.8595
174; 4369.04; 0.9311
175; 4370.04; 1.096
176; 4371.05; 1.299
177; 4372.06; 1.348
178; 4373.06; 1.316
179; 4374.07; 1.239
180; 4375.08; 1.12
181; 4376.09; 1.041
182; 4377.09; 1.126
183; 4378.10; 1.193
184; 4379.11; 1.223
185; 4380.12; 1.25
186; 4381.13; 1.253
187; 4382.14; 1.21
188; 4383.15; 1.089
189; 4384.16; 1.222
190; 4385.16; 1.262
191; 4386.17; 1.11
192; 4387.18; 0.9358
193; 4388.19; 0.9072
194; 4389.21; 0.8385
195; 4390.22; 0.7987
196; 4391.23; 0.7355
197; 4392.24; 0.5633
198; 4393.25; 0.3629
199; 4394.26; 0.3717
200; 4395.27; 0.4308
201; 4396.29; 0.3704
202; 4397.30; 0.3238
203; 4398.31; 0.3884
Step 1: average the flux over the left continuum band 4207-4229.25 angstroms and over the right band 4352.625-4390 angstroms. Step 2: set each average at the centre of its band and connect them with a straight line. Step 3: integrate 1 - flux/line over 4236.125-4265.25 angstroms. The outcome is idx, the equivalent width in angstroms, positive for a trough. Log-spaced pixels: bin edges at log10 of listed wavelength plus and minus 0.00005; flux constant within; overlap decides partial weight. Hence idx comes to 6.79 angstroms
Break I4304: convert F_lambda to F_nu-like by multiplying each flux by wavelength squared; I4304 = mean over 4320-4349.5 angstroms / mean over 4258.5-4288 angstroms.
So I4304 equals 1.35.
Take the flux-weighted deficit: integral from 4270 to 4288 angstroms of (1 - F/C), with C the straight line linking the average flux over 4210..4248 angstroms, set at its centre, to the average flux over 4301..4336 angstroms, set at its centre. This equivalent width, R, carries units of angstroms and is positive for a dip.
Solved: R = 2.1 angstroms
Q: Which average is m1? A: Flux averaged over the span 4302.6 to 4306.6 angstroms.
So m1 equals 0.918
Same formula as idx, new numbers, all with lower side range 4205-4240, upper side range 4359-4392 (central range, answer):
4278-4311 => 0.9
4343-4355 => 2.1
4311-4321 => -1.7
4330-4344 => -3.6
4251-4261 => 1.2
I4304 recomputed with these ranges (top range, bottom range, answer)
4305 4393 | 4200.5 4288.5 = 1.26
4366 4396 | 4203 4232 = 1.17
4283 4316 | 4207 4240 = 1.08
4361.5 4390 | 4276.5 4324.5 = 1.13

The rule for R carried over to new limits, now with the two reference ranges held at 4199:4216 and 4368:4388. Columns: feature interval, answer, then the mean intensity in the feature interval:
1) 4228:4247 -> 5.94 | 0.673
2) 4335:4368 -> 9.03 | 0.815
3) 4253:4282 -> 4.52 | 0.86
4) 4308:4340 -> -1.26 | 1.13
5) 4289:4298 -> 1.27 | 0.904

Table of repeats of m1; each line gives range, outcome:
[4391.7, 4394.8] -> 0.437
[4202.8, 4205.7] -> 0.753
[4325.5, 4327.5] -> 1.1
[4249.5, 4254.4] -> 0.659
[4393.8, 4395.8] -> 0.4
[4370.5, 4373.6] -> 1.32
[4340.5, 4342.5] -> 1.22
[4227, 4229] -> 0.848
